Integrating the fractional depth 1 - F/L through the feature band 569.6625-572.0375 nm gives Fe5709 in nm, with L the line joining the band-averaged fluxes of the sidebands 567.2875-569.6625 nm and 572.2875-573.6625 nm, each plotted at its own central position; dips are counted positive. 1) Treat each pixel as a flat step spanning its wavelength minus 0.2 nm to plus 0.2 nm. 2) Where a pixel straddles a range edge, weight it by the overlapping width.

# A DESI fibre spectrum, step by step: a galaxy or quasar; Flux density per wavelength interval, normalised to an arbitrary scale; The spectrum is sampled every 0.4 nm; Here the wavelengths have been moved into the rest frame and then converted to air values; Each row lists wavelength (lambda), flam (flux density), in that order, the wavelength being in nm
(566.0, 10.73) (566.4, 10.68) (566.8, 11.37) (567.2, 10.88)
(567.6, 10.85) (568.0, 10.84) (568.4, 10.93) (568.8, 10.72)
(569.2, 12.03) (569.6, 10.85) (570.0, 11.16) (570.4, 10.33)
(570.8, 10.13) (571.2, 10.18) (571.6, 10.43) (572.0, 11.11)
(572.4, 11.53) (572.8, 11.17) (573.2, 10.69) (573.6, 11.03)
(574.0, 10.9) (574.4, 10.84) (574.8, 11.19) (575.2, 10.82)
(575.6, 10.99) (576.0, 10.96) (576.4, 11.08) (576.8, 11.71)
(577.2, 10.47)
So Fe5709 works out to 0.11 nm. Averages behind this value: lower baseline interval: 11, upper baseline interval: 11.1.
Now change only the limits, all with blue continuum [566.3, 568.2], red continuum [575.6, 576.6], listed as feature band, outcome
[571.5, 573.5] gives -0.01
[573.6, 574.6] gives 0.01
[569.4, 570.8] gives 0.04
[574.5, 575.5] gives 0.00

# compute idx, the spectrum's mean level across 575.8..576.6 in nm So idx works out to 11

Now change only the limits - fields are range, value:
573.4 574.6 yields 10.9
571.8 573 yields 11.3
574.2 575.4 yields 10.9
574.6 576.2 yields 11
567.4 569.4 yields 11.1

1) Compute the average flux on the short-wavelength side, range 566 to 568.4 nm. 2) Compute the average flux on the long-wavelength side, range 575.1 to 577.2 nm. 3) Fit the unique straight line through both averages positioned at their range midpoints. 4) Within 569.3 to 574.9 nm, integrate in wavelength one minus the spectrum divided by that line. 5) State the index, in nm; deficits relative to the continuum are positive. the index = 0.08 nm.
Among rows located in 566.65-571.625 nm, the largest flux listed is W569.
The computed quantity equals 12.03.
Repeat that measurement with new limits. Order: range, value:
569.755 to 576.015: 11.53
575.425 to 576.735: 11.08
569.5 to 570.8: 11.16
